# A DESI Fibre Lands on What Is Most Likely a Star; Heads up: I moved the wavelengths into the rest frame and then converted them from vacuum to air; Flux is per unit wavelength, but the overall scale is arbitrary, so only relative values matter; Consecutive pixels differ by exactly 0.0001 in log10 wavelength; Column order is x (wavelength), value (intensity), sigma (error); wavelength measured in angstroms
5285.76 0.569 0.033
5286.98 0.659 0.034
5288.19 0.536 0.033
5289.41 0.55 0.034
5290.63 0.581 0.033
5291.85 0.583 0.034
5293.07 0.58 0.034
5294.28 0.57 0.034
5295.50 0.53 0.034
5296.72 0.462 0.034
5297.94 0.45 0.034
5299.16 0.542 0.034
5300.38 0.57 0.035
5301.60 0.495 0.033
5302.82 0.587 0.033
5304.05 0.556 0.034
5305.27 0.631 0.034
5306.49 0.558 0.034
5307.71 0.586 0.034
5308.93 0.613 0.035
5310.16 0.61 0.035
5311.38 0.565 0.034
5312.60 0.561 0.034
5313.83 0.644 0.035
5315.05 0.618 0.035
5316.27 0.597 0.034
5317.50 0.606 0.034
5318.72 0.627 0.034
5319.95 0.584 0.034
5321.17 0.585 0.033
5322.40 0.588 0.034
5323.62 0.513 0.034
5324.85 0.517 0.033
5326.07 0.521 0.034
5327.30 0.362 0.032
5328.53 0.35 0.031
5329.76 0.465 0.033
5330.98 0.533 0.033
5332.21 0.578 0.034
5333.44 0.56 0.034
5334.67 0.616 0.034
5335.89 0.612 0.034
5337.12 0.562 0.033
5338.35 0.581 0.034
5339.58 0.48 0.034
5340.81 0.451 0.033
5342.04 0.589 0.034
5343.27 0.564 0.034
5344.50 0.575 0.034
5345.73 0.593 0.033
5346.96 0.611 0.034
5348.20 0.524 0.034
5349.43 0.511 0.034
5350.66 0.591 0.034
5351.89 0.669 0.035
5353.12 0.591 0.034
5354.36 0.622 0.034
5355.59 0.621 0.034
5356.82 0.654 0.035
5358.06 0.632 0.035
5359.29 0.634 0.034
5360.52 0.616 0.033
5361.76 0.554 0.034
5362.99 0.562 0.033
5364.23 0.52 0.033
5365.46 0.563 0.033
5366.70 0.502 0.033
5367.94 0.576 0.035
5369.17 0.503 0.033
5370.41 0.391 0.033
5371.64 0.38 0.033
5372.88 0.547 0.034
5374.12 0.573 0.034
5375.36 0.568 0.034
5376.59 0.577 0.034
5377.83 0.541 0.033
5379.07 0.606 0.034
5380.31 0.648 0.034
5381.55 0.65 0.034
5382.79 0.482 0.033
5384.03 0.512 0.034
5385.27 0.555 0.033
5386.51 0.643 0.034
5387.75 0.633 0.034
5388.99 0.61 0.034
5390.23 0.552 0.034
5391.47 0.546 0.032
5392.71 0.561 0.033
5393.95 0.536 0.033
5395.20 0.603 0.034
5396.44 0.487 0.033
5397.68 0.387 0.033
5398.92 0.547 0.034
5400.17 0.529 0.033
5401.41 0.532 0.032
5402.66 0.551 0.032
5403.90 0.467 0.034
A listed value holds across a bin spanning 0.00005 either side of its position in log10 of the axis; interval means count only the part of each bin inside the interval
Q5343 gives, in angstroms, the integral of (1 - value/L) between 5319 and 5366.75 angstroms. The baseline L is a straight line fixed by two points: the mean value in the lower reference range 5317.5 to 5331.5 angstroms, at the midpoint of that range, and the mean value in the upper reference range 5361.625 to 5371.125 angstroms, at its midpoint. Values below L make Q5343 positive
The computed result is -3.8 angstroms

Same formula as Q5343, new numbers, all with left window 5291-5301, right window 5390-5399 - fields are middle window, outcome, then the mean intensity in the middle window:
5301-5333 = -1.3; 0.556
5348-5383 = -2.5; 0.567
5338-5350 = -0.4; 0.547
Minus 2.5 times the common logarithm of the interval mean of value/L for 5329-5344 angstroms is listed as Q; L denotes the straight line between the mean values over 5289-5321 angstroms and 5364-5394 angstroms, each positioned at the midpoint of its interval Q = 0.03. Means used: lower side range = 0.572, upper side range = 0.552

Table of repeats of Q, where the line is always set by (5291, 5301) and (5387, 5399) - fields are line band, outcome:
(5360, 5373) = 0.055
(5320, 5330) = 0.098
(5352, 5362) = -0.143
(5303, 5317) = -0.106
